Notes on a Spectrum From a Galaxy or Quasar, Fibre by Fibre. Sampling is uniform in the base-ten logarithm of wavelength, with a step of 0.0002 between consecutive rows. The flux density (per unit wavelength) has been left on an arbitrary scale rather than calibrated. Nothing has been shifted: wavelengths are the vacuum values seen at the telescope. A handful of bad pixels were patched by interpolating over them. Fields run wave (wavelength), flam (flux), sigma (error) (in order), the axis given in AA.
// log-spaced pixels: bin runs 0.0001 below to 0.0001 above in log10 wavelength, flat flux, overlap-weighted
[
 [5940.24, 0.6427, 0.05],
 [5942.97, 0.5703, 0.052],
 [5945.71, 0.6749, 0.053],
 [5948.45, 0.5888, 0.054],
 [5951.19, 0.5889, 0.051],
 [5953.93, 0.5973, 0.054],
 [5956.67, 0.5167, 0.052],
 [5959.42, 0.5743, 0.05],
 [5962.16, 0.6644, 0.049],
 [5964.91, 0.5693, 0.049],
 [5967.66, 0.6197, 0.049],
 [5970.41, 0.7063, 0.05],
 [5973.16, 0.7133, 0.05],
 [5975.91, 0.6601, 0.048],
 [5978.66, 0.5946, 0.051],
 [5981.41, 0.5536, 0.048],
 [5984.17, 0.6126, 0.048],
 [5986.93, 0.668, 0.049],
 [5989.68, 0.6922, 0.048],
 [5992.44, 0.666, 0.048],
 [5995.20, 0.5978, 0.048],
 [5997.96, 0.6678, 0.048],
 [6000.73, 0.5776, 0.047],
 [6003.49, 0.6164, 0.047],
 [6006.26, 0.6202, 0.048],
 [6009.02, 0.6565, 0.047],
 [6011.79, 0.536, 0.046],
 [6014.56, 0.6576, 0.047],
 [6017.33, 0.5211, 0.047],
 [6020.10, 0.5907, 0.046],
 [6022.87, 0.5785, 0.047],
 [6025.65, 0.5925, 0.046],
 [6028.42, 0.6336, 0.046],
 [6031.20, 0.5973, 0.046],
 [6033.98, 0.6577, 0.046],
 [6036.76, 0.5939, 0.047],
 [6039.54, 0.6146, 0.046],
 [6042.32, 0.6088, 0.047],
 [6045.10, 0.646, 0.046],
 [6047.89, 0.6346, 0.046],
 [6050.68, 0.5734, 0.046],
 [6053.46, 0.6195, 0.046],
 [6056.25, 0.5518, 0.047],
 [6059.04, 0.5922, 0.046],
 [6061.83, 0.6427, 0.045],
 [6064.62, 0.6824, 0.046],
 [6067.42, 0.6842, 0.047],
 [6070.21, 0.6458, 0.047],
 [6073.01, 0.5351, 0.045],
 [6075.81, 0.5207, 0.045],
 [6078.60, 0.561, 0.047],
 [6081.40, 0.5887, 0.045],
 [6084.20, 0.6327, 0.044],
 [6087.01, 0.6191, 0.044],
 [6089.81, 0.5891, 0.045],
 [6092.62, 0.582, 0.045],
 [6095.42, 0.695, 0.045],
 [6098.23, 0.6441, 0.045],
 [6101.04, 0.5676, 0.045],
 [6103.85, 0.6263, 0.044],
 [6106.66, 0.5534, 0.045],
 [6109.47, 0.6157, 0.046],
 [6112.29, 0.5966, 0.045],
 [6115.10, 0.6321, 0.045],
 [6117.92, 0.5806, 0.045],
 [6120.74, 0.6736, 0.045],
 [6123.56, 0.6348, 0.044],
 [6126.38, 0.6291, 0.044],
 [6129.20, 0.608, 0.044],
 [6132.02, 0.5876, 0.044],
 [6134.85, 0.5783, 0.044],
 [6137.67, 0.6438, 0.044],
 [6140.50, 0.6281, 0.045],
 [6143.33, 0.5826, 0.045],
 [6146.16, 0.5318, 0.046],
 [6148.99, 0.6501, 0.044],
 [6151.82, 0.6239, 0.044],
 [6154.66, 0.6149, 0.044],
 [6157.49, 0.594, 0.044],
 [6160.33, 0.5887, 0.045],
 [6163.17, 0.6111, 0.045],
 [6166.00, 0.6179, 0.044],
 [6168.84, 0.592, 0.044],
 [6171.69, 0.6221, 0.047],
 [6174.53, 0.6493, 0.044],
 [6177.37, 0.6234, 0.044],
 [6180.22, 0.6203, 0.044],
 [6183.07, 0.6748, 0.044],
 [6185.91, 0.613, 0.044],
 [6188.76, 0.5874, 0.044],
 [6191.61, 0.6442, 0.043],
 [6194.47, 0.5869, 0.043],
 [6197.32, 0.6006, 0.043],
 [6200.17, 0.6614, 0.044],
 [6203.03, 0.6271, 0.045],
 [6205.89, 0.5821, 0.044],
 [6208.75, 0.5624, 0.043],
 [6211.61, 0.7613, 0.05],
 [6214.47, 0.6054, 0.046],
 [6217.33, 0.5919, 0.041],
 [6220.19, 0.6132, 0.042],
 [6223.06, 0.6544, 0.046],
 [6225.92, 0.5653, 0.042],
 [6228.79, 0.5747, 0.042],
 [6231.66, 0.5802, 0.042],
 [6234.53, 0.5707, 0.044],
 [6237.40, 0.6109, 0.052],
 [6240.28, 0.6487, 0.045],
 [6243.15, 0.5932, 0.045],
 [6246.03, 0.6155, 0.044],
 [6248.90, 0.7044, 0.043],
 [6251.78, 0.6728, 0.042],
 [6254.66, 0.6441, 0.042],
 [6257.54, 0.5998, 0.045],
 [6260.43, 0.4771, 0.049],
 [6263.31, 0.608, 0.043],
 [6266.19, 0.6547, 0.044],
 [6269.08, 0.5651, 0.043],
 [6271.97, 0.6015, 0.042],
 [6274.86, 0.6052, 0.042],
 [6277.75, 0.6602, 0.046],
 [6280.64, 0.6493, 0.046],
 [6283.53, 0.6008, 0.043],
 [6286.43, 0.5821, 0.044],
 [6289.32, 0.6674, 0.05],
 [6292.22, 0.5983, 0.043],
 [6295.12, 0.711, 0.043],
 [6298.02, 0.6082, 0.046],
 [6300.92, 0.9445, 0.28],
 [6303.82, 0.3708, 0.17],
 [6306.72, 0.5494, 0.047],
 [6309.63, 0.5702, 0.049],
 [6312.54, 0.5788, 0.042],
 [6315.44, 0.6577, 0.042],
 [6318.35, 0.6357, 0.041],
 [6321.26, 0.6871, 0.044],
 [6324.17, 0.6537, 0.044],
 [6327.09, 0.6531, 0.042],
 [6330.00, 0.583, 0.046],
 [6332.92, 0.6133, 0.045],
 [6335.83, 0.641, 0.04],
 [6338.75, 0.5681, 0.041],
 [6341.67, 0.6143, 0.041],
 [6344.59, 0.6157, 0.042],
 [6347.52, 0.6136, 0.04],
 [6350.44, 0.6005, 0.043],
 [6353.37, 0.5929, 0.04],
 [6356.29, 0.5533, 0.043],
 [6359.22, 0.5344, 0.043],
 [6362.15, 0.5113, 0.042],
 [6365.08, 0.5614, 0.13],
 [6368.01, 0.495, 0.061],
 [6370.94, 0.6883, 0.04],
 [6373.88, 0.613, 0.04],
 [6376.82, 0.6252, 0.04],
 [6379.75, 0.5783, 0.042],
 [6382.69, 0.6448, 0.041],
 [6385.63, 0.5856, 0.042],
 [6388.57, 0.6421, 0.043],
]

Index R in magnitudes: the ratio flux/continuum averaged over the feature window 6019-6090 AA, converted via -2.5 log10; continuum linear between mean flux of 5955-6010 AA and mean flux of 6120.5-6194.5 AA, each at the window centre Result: 0.03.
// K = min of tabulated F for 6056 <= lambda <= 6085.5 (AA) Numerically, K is 0.5207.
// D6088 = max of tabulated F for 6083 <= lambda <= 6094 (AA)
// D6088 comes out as 0.6327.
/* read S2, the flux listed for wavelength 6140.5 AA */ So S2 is 0.6281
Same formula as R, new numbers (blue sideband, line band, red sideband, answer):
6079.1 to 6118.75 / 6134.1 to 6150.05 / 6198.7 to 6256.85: 0.02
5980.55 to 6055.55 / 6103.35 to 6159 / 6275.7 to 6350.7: 0.02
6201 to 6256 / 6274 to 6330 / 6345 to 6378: -0.05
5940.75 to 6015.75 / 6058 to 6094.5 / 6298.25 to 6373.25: 0.02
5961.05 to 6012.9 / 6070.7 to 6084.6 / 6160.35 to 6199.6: 0.10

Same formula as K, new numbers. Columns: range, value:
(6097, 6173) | 0.5318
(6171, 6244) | 0.5624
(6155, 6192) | 0.5874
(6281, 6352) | 0.3708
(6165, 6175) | 0.592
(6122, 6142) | 0.5783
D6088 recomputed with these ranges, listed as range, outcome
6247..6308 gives 0.9445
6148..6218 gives 0.7613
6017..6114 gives 0.695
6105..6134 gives 0.6736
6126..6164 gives 0.6501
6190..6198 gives 0.6442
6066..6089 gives 0.6842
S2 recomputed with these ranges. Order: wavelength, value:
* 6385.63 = 0.5856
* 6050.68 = 0.5734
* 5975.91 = 0.6601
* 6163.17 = 0.6111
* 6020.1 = 0.5907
